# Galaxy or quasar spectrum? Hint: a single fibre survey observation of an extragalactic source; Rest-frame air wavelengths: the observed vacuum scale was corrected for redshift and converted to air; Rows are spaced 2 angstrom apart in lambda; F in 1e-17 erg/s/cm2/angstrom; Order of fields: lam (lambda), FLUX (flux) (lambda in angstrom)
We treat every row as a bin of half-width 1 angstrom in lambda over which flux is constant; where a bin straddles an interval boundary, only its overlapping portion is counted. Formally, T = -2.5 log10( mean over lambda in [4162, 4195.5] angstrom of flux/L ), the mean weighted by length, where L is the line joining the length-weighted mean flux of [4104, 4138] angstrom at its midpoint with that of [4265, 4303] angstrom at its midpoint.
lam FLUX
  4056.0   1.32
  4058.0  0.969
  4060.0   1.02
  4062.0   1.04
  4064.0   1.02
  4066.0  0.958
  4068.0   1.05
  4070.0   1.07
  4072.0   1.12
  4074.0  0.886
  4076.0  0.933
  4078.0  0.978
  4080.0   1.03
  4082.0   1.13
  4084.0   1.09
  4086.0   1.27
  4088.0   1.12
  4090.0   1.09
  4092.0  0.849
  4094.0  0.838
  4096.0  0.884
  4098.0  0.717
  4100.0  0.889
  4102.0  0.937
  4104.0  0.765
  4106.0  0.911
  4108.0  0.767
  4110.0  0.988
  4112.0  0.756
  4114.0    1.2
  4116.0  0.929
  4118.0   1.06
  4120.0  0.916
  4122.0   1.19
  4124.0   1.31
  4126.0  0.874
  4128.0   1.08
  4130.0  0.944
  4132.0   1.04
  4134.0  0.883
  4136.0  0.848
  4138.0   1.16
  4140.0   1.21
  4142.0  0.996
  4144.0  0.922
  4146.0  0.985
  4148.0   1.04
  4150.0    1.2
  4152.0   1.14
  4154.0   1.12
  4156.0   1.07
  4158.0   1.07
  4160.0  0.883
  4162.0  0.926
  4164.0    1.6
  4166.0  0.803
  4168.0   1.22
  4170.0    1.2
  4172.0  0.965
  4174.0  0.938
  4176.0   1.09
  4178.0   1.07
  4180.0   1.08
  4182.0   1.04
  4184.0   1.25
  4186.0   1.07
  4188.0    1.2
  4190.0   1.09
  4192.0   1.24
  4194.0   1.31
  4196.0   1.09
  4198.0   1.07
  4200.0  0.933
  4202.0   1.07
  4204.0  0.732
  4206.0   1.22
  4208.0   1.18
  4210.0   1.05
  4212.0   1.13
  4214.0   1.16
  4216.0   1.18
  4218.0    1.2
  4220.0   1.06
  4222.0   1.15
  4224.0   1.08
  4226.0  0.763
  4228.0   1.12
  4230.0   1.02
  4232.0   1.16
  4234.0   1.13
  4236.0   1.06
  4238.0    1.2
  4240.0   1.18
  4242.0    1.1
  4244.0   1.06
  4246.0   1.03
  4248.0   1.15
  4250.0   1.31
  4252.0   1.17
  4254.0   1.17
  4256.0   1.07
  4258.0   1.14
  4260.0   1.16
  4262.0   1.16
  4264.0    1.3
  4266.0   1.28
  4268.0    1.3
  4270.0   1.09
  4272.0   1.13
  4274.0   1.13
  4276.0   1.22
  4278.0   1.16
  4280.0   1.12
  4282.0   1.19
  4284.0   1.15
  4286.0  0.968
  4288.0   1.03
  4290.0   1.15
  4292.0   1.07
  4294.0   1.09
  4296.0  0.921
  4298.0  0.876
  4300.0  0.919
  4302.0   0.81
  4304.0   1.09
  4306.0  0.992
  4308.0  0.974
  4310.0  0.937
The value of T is -0.11 mag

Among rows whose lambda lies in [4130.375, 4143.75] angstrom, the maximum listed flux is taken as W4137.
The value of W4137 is 1.21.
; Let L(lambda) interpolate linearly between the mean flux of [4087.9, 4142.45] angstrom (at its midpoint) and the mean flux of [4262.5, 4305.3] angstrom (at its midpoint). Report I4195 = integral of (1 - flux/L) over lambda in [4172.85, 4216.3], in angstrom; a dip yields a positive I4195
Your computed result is -3.0 angstrom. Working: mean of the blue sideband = 0.967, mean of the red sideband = 1.09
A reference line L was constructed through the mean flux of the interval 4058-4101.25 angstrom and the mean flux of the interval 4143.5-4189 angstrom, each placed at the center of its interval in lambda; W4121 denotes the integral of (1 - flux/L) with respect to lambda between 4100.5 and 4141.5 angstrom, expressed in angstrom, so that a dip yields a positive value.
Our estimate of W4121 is 2.1 angstrom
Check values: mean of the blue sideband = 0.998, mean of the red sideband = 1.08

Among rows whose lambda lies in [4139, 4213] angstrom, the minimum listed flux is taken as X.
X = 0.732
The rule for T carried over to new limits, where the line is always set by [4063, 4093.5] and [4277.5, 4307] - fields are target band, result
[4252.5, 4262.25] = -0.106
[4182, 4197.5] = -0.130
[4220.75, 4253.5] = -0.073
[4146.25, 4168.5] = -0.057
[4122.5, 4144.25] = 0.004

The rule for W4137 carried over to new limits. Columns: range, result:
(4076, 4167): 1.6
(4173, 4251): 1.31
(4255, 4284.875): 1.3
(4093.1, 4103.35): 0.937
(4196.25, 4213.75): 1.22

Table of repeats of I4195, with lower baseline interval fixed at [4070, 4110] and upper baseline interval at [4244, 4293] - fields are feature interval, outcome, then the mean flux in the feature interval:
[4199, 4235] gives 0.7 angstrom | 1.07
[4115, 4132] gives -0.7 angstrom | 1.04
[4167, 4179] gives -0.4 angstrom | 1.08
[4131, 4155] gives -0.6 angstrom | 1.05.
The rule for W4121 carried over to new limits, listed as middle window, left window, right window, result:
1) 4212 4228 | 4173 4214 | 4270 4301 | 0.0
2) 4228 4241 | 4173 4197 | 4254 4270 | 0.5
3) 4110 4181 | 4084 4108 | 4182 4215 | -2.1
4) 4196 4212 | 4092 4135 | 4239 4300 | 0.1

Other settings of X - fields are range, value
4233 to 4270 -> 1.03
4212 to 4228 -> 0.763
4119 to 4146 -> 0.848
